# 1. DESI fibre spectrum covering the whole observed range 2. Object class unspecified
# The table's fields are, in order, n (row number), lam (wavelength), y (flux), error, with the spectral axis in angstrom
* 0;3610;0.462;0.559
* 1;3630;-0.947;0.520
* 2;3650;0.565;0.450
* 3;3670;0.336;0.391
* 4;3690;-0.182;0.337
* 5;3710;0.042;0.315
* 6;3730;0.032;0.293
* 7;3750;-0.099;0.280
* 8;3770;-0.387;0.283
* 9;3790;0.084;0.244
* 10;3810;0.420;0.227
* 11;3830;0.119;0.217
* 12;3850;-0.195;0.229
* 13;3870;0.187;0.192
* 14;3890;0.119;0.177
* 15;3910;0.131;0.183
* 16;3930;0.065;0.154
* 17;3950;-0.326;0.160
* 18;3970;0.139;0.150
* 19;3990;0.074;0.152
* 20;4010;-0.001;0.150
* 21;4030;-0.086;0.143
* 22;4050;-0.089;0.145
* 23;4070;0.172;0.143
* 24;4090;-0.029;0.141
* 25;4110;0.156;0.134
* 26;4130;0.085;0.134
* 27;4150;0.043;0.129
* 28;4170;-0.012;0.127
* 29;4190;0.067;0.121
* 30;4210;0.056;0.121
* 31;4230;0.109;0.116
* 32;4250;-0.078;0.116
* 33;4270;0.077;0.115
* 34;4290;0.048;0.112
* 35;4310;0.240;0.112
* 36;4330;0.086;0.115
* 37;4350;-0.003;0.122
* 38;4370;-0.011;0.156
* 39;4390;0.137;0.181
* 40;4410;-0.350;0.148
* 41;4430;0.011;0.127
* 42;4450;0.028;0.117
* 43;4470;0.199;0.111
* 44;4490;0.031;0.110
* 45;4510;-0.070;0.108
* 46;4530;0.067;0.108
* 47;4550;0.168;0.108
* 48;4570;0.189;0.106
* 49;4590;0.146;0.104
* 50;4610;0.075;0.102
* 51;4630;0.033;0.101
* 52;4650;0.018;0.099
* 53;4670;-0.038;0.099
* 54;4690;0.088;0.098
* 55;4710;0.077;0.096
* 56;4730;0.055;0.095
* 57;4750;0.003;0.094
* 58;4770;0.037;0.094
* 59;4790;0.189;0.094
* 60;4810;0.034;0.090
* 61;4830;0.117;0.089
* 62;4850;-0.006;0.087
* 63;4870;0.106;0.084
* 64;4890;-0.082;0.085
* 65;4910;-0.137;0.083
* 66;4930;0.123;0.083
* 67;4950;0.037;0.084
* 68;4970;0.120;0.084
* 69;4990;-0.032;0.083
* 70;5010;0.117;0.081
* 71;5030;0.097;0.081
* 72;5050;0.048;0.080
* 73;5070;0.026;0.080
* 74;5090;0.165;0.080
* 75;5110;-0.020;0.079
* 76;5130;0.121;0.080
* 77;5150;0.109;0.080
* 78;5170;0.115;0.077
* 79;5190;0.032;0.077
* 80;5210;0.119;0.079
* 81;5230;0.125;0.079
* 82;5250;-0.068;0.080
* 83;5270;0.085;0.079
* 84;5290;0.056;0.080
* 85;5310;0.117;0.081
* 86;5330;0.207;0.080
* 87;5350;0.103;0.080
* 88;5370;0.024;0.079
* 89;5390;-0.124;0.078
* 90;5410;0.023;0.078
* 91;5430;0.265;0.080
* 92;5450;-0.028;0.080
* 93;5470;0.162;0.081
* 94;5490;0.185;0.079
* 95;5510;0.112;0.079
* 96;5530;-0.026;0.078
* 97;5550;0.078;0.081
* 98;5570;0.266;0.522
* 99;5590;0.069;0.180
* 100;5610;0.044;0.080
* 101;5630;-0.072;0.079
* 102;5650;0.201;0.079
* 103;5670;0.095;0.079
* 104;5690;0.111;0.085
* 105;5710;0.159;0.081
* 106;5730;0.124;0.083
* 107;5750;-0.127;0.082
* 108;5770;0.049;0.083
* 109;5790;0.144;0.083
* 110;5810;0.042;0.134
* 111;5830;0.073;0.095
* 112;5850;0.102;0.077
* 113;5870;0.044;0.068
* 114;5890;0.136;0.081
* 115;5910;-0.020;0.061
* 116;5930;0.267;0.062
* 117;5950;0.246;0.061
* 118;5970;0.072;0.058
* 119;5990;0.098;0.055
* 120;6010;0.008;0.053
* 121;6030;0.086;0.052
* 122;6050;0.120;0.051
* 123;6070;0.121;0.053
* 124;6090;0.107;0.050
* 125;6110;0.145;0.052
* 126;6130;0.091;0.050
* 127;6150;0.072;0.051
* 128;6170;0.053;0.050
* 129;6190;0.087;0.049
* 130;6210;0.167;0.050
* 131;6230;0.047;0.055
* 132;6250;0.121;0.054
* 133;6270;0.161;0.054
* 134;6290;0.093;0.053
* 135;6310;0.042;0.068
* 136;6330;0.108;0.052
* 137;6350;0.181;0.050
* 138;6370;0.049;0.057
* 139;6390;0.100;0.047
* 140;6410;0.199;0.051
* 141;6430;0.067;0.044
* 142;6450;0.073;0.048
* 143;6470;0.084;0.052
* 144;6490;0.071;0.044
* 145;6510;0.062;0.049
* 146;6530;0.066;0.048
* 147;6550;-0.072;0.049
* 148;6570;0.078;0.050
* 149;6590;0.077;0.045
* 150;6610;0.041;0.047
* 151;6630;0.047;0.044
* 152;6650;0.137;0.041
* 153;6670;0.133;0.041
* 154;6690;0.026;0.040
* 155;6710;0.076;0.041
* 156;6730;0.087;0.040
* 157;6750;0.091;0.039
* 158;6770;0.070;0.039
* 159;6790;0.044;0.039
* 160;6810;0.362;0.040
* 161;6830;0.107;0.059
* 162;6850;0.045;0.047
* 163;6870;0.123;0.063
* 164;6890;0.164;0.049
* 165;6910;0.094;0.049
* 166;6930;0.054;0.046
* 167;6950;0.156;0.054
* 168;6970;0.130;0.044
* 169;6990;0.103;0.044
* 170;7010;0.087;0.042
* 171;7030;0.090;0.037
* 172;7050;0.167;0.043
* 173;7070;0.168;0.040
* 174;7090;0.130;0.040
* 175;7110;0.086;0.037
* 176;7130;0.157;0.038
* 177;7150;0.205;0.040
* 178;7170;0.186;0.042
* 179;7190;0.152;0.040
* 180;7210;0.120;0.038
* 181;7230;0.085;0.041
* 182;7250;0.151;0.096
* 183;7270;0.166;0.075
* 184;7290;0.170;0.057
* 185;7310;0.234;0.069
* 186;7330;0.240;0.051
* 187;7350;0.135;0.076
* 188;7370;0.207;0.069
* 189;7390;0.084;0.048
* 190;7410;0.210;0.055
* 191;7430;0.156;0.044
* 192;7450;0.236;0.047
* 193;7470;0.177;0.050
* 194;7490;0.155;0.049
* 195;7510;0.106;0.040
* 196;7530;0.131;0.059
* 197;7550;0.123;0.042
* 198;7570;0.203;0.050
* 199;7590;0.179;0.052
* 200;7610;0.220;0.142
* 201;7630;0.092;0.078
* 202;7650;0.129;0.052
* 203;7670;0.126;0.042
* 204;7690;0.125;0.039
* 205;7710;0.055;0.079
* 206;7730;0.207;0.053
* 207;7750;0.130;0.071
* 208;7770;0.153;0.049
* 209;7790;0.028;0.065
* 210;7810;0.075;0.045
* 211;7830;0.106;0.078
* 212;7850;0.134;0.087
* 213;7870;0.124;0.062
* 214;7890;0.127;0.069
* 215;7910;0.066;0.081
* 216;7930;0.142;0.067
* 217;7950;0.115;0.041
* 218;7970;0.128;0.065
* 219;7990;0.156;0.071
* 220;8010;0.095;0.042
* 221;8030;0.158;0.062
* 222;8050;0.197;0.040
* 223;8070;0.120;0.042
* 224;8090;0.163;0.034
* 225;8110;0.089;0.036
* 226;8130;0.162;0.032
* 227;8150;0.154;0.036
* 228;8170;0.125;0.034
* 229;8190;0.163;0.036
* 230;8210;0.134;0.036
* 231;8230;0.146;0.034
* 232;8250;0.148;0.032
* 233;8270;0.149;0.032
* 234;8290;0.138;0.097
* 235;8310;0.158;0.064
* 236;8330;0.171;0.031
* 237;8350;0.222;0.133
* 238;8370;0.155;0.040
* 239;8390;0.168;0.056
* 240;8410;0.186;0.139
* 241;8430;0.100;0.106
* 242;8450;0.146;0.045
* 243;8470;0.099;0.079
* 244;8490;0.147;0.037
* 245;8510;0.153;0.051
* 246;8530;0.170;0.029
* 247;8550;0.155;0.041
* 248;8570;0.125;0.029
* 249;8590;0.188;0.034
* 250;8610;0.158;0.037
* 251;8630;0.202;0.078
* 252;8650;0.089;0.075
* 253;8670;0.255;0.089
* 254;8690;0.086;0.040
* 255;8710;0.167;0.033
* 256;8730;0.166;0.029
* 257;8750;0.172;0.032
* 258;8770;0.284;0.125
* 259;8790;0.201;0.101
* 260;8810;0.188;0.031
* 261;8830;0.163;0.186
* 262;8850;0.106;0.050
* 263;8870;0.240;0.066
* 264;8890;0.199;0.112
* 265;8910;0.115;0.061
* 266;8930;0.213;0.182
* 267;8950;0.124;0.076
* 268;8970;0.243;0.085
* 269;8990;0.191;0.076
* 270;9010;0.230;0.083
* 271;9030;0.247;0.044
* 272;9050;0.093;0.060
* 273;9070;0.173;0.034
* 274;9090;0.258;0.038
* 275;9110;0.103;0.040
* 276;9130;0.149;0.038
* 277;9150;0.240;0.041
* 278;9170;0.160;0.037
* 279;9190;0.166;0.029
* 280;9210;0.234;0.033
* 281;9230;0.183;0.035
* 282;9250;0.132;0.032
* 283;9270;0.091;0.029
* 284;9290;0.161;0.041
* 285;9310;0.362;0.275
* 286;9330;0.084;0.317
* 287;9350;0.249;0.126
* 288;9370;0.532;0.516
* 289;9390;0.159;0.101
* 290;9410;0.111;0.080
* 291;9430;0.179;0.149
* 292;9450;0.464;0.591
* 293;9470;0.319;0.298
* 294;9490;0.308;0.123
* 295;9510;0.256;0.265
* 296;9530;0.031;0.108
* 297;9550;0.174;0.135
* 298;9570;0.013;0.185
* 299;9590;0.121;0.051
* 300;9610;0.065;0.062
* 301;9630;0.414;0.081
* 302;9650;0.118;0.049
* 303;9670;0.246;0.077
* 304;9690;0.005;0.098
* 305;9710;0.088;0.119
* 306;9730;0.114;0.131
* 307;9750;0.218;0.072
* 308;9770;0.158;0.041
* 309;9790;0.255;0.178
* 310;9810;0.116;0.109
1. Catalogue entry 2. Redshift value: 0.82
